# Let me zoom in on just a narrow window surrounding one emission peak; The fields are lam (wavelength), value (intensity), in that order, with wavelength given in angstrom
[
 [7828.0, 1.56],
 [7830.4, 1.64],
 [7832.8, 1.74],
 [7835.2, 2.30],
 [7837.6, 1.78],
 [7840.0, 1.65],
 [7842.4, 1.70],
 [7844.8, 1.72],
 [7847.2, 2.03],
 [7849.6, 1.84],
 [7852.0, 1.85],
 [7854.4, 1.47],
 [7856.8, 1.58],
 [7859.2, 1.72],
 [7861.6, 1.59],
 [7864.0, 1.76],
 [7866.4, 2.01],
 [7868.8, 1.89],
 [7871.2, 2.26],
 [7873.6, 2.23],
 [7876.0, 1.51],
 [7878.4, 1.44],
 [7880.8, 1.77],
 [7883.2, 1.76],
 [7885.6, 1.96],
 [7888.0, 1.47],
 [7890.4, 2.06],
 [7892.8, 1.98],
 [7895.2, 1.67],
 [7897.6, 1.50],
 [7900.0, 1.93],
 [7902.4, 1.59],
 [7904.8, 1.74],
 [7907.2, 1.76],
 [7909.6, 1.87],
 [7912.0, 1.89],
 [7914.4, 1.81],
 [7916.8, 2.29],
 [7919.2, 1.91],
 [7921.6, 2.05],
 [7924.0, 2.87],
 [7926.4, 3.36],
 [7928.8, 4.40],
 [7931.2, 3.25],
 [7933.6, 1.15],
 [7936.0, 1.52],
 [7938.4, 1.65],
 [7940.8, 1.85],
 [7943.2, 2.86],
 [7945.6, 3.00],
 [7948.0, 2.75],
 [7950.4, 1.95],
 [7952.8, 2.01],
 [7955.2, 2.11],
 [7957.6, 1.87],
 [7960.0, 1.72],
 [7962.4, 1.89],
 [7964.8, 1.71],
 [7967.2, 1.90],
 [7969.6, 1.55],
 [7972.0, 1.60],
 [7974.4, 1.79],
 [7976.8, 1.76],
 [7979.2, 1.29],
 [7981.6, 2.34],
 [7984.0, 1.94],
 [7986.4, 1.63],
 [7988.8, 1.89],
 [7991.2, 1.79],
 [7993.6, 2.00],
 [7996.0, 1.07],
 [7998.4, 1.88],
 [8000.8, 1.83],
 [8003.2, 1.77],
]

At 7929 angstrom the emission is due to [S II]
